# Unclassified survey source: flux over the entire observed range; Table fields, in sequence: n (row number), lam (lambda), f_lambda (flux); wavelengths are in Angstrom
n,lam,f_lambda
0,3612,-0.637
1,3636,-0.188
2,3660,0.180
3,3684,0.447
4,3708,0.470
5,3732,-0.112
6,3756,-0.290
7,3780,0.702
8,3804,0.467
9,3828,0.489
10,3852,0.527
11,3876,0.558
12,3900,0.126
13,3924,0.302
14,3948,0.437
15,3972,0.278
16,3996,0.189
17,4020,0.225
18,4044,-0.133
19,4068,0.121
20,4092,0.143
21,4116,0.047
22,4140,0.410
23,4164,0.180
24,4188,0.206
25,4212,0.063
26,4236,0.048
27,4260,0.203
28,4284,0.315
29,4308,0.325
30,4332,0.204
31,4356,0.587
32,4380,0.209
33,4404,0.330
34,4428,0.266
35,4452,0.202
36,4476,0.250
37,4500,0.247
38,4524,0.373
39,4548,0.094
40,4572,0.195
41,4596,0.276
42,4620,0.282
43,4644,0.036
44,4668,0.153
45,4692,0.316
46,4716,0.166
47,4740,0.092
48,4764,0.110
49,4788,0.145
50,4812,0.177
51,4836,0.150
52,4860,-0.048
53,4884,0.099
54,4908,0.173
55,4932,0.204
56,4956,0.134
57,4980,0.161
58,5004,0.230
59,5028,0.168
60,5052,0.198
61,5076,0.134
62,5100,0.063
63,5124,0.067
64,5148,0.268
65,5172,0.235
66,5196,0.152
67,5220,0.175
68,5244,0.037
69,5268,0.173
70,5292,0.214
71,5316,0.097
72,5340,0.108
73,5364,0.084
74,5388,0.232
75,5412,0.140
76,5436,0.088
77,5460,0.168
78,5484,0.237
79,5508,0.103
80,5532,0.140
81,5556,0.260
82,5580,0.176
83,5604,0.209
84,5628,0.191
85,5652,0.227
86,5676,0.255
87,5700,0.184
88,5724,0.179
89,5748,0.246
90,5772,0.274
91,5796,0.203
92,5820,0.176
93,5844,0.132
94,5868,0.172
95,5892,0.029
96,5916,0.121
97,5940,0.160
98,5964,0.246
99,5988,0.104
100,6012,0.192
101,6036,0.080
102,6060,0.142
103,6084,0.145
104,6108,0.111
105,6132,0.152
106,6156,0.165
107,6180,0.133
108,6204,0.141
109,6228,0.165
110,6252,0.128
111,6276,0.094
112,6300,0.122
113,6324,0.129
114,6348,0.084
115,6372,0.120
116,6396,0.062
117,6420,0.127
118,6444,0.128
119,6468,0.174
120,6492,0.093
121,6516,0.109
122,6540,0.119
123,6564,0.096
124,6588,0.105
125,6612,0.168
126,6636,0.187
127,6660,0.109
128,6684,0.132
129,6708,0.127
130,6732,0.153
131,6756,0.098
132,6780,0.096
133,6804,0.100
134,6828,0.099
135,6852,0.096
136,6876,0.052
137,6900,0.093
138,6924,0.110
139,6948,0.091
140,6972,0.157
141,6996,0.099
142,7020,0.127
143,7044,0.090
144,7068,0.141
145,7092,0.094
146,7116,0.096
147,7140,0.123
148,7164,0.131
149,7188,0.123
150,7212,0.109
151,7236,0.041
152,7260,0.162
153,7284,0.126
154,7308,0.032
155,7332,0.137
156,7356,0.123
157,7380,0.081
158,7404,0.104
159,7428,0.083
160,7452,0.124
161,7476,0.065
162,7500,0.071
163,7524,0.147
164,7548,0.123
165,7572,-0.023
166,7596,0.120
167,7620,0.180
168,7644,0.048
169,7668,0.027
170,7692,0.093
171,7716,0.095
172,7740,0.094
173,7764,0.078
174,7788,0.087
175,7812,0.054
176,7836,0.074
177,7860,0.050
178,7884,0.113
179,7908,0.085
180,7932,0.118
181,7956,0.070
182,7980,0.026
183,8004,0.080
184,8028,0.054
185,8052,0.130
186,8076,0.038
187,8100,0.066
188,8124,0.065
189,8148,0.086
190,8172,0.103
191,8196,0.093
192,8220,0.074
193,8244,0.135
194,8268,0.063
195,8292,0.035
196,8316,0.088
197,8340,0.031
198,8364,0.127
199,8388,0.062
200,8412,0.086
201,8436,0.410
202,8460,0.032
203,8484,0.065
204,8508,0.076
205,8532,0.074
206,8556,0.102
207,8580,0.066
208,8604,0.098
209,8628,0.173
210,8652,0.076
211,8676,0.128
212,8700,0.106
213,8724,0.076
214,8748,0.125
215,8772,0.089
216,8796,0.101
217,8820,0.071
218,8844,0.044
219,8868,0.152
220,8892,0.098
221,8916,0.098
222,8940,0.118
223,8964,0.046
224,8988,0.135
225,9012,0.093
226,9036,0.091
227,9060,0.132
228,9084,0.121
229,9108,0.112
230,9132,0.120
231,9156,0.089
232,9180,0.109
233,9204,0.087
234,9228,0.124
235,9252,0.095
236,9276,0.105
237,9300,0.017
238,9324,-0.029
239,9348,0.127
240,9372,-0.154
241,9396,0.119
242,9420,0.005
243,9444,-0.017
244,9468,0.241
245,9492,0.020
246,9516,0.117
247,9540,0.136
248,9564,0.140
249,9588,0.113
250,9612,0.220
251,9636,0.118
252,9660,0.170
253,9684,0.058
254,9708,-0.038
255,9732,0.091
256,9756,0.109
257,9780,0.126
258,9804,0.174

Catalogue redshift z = 1.26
